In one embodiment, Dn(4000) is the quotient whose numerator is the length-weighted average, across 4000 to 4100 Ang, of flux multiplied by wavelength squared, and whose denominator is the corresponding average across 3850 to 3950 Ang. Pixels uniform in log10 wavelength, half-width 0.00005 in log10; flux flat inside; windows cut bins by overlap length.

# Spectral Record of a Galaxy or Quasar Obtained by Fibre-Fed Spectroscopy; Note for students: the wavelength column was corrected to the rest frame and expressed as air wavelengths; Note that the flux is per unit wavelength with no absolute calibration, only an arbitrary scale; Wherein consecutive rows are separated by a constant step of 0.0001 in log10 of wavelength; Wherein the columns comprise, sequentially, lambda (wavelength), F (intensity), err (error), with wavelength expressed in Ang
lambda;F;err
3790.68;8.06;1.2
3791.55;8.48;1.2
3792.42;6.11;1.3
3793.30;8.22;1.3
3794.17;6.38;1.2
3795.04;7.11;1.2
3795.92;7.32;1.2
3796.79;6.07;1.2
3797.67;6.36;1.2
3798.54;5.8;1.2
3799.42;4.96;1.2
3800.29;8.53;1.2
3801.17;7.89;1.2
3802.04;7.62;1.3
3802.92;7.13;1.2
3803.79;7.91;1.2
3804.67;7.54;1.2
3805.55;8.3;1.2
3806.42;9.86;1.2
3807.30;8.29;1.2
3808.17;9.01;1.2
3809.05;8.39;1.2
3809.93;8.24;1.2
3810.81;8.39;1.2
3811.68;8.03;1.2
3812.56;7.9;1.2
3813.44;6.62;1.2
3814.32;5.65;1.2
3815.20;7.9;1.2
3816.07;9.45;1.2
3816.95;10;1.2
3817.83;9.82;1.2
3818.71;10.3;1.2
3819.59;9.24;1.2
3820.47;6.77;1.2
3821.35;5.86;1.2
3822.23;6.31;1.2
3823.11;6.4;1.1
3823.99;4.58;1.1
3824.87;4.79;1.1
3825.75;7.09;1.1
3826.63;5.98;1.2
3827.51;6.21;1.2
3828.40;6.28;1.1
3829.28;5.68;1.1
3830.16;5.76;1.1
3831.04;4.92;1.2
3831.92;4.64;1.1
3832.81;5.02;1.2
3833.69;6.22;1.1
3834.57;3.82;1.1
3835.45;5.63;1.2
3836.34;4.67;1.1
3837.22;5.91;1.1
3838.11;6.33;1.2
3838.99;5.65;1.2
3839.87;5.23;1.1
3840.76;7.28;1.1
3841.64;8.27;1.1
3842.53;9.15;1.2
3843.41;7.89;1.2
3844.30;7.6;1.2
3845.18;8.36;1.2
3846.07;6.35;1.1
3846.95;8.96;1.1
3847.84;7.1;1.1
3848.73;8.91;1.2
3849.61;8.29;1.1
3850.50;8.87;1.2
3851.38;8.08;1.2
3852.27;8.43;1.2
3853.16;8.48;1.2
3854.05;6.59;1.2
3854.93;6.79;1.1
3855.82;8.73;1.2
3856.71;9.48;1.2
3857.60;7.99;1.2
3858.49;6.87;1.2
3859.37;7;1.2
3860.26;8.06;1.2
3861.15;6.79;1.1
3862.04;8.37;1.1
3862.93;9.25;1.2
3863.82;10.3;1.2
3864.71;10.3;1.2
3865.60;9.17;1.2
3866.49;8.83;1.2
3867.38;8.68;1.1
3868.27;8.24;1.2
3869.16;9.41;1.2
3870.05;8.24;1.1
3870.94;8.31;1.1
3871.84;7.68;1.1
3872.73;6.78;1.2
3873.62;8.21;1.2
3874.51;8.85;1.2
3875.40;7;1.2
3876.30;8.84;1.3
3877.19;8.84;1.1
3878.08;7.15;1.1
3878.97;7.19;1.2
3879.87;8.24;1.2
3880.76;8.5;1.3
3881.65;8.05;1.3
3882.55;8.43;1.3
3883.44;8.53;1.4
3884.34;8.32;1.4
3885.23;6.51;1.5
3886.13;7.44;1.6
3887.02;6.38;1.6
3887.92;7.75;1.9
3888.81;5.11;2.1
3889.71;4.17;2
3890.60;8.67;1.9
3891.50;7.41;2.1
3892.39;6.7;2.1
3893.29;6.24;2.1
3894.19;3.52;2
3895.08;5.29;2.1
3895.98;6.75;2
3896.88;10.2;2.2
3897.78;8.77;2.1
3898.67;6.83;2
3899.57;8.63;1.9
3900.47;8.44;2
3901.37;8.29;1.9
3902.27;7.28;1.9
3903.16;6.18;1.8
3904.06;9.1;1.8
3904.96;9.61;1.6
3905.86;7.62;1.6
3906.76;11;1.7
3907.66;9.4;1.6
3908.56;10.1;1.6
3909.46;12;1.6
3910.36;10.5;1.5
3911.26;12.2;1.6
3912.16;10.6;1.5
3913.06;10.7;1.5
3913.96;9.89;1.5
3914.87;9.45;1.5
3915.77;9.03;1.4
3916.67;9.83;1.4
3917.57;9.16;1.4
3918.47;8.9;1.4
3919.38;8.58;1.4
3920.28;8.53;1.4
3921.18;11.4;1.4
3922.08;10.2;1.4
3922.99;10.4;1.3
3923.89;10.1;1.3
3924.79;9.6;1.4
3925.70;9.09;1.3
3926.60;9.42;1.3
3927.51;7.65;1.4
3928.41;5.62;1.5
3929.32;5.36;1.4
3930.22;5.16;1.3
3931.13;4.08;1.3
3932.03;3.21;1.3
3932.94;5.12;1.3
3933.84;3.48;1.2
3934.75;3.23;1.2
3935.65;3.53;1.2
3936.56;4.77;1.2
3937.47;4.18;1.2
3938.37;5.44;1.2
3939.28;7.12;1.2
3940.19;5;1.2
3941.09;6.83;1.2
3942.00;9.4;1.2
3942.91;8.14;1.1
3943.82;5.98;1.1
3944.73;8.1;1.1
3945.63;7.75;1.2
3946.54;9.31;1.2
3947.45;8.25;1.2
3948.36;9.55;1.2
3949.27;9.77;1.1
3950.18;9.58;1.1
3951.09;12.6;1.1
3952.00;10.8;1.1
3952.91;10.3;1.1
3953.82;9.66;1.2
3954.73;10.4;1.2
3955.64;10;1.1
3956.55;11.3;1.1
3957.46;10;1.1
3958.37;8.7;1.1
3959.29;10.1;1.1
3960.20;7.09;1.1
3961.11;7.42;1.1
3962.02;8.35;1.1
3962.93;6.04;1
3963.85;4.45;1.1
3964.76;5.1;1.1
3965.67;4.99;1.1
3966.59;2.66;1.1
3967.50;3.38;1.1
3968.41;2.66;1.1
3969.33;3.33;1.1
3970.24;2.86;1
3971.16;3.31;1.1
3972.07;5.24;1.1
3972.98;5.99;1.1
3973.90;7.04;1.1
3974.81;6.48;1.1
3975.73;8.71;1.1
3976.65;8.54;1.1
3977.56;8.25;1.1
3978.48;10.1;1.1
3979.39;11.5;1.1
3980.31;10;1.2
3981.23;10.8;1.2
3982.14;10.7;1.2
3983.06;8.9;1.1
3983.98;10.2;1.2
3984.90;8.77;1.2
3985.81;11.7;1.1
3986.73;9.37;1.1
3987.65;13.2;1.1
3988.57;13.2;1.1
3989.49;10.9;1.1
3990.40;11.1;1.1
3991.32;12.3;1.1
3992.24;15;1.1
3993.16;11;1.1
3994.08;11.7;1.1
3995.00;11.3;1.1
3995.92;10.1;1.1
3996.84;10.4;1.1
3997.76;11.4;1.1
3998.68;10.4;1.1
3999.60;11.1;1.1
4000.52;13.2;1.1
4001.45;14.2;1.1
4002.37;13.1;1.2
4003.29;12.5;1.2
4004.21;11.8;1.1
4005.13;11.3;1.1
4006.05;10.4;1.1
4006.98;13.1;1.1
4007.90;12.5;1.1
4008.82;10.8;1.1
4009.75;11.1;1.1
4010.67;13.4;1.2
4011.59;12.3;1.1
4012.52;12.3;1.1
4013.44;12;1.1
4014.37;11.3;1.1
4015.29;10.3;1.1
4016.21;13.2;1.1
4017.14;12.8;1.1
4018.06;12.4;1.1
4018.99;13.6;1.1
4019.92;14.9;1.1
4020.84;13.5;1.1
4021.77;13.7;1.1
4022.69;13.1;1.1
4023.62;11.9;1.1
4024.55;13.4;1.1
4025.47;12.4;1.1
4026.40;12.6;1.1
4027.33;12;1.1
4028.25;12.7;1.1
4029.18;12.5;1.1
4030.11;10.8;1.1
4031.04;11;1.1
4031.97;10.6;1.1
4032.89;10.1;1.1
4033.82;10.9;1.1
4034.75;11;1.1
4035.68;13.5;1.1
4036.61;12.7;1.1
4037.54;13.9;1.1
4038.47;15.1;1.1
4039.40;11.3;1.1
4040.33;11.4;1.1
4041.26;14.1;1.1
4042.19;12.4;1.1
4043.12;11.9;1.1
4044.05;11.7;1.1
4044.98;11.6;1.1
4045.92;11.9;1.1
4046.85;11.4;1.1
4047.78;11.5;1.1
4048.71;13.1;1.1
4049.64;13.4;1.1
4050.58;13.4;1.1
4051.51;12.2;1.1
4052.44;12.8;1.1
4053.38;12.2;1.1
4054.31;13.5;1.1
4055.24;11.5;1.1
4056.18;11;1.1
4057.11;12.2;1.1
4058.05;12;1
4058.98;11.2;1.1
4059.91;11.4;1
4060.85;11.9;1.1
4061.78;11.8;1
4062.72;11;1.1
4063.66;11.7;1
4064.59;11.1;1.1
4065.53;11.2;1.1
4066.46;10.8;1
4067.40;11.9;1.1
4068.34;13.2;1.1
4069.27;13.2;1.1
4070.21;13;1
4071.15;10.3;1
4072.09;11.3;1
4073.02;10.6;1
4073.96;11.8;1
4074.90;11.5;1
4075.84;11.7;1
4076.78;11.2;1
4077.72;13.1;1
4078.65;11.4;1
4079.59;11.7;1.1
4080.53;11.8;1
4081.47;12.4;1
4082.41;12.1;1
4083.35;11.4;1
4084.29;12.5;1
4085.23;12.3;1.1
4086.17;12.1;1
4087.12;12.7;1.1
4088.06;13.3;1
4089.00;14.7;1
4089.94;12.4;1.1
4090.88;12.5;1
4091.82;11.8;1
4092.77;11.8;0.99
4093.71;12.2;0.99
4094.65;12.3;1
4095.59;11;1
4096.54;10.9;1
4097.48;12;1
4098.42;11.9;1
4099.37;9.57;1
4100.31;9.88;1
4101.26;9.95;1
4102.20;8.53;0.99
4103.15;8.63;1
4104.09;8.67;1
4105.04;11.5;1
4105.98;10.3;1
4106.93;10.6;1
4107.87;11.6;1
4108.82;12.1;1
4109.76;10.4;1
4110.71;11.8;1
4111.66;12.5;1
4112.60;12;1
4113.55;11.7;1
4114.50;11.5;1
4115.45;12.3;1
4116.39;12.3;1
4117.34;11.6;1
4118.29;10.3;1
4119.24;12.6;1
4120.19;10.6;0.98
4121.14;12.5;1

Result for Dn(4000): 1.65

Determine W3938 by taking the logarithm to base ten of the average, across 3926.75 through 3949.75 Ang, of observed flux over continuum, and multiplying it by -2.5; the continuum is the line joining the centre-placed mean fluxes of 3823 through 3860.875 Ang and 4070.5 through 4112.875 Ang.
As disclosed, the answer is 0.348 mag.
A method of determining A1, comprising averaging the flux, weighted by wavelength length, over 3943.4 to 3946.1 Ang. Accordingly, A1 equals 7.32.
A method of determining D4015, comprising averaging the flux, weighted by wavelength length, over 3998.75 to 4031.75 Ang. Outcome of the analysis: 12.3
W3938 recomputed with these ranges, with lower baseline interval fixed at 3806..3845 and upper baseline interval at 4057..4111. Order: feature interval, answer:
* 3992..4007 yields -0.17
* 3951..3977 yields 0.31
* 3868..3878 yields -0.05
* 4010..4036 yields -0.17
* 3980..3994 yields -0.14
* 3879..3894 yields 0.12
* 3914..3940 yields 0.21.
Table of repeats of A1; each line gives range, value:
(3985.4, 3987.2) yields 10.5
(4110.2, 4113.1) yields 12.1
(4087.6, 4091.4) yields 13.2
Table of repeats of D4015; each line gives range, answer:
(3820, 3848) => 6.27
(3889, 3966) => 8.03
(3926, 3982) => 7.13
